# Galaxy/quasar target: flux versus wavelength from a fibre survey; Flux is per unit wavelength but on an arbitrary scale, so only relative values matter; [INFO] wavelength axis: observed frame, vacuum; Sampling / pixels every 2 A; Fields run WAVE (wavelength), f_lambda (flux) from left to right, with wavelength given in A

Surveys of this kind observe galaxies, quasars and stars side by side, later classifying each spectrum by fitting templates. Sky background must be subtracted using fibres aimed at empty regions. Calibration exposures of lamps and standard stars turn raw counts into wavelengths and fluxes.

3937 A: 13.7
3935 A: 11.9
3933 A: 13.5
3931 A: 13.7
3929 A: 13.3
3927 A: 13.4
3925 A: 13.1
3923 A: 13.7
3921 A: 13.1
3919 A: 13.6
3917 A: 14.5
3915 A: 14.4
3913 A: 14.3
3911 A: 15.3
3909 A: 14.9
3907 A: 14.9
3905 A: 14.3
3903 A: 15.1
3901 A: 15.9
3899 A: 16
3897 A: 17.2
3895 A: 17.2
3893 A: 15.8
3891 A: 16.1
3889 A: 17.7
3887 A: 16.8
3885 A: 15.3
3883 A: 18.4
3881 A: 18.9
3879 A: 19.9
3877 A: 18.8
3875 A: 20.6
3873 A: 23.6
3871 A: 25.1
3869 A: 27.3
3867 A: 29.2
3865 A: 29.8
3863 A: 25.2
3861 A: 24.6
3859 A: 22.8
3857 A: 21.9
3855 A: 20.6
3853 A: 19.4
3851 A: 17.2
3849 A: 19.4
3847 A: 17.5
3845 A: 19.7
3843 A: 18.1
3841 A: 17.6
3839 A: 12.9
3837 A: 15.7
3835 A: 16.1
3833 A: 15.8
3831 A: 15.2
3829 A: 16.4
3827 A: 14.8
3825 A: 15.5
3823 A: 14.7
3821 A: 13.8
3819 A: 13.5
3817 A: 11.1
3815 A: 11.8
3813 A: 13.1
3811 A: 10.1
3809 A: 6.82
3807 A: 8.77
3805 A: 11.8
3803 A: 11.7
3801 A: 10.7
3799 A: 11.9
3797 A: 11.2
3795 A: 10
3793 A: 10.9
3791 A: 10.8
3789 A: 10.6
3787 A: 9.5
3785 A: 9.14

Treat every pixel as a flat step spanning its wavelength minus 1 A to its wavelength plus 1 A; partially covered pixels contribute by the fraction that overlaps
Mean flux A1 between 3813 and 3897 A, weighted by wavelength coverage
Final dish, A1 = 18.5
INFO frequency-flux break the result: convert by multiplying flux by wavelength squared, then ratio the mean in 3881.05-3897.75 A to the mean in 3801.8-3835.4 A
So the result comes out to 1.4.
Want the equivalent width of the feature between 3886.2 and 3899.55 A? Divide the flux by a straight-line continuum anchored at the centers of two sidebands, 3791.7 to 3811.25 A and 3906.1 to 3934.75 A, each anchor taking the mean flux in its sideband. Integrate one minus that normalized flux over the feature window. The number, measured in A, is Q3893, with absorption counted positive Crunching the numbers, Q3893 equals -3.7 A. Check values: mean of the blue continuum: 10.4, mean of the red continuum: 13.9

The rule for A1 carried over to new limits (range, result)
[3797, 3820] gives 11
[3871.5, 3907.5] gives 17.5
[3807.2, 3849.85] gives 14.6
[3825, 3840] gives 15.3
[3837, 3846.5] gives 17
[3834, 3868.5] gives 20.6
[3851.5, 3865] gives 22.8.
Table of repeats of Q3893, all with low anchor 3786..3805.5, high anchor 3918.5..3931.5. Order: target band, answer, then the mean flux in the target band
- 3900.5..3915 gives -2.03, 14.9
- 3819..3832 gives -3.94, 14.9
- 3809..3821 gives -0.41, 11.7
